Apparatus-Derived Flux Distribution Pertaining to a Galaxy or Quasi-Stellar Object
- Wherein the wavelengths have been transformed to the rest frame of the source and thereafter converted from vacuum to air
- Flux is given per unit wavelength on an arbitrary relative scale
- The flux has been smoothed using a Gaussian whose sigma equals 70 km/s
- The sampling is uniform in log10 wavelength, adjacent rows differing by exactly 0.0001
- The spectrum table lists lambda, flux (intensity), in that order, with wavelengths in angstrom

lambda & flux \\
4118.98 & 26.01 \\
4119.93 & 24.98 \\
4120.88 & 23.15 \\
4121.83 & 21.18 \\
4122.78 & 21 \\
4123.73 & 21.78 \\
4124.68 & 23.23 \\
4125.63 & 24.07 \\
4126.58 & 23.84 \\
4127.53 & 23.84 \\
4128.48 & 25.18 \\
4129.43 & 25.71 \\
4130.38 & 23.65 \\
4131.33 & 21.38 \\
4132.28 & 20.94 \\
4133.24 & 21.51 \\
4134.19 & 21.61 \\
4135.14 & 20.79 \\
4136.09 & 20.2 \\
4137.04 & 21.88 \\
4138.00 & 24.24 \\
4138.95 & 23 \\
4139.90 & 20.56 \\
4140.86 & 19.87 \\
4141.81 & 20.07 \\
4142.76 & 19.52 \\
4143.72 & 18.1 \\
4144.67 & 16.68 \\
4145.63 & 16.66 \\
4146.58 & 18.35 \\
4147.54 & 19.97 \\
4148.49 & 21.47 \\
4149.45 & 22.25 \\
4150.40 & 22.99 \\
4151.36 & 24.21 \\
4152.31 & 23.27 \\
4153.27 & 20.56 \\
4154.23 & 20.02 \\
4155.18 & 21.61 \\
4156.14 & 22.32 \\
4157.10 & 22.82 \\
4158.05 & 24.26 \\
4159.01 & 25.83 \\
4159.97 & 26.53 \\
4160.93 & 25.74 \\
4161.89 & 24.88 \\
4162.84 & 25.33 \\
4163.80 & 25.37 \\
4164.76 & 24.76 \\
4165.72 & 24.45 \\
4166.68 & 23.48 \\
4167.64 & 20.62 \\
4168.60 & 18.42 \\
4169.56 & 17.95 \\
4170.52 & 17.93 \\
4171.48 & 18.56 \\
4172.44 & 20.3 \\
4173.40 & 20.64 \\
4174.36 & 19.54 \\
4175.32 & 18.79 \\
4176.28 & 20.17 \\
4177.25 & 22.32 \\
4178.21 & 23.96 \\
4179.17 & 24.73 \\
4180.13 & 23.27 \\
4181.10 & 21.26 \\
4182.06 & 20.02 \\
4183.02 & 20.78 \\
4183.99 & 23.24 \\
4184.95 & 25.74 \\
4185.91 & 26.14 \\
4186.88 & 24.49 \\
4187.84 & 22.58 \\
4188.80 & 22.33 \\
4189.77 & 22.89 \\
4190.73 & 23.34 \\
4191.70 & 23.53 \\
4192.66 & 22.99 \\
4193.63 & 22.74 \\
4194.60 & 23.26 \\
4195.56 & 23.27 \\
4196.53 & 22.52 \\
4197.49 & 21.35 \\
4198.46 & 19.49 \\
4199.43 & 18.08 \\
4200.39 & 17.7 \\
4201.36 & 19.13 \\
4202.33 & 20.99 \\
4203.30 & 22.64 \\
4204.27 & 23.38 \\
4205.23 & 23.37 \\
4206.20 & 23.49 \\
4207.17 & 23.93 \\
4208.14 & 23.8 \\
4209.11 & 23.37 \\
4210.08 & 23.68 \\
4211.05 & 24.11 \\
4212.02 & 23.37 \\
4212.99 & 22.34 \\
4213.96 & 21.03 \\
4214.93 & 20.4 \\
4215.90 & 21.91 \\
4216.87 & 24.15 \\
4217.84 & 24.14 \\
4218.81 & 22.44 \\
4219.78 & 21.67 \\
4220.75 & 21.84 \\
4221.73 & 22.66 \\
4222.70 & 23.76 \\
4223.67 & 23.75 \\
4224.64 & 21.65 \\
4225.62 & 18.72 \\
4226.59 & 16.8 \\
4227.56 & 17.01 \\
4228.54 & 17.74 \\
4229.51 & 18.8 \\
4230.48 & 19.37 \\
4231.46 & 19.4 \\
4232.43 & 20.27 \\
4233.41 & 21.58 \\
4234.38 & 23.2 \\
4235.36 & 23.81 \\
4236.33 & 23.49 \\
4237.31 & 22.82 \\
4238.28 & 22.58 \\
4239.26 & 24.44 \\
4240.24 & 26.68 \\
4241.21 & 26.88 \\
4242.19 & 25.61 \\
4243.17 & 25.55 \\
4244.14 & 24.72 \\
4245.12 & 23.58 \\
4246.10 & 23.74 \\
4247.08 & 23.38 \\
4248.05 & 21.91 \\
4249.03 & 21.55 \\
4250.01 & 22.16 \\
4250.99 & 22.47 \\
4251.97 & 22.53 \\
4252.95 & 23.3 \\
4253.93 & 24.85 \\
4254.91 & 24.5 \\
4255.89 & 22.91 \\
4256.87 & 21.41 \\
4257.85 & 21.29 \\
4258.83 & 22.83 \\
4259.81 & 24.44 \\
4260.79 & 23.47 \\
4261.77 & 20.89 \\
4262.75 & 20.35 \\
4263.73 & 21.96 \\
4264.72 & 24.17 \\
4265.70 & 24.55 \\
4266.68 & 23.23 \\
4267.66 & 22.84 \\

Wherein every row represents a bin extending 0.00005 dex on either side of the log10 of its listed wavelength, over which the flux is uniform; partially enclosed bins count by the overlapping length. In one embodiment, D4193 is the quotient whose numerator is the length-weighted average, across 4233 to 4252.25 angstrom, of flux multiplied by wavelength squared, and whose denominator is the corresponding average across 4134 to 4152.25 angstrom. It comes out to 1.2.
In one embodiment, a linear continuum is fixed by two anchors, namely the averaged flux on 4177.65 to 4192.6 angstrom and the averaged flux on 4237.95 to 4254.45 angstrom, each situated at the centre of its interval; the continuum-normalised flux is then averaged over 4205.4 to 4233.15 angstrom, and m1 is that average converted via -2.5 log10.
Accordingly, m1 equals 0.09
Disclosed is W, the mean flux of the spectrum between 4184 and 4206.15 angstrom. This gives 22.4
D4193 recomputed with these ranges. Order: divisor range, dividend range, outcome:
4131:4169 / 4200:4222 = 1.05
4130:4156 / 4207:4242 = 1.10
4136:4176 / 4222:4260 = 1.09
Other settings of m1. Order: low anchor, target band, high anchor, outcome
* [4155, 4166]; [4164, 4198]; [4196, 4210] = 0.051 mag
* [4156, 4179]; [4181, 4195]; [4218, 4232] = -0.068 mag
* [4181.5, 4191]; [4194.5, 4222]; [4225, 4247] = 0.026 mag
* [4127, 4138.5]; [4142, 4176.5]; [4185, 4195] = 0.074 mag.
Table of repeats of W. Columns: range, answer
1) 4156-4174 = 22.6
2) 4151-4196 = 22.6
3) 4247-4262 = 22.8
